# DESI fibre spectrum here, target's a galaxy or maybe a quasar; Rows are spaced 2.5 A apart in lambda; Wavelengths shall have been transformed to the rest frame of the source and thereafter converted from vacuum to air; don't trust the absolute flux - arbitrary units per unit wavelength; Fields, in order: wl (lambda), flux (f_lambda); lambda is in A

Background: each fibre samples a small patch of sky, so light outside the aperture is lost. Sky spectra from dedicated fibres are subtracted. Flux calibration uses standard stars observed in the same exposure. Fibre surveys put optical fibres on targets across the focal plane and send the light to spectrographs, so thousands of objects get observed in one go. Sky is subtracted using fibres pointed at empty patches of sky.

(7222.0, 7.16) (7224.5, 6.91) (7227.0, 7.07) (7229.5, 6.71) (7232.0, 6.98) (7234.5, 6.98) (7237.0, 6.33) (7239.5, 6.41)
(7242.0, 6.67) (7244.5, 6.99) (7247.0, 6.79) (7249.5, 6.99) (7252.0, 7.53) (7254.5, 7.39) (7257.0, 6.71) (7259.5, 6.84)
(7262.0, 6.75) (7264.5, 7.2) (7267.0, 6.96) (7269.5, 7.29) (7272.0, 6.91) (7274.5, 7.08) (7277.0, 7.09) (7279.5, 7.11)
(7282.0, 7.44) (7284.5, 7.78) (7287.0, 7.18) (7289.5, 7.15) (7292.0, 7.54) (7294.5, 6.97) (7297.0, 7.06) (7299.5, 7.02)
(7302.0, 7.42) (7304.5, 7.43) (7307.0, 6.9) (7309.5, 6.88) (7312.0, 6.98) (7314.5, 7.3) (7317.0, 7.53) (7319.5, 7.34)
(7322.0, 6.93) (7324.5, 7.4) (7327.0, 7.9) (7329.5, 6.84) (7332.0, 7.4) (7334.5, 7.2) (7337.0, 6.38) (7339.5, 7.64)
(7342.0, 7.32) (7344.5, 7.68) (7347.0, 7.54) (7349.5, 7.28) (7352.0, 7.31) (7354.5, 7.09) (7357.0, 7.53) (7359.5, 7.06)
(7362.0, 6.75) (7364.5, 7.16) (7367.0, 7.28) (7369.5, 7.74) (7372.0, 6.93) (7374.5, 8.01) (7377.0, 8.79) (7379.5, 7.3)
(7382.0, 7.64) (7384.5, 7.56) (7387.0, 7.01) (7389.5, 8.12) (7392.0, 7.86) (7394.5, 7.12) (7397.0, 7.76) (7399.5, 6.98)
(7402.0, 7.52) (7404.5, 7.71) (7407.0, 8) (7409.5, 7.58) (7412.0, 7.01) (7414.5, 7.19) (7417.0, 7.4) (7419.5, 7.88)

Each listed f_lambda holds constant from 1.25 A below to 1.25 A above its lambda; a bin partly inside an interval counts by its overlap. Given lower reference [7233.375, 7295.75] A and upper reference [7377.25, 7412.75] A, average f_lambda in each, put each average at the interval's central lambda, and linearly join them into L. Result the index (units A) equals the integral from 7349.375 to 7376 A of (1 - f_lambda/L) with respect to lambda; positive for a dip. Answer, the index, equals 0.5 A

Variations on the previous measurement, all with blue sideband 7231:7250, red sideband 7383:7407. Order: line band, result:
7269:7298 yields -1.0 A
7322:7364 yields 0.1 A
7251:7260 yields -0.4 A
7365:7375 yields 0.0 A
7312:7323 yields -0.2 A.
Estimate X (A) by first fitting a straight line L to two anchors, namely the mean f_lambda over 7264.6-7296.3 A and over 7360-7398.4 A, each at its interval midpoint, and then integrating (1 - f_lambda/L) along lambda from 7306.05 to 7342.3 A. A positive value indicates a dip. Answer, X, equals 0.75 A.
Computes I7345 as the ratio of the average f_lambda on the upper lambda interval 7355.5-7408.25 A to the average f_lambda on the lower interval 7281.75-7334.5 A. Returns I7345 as 1.04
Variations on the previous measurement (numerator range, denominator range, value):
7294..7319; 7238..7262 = 1.04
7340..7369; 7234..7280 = 1.05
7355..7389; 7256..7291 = 1.05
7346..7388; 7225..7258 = 1.08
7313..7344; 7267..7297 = 1.01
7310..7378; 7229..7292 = 1.04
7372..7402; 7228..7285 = 1.09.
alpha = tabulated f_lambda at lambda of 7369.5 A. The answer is 7.74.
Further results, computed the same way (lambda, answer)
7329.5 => 6.84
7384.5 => 7.56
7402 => 7.52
